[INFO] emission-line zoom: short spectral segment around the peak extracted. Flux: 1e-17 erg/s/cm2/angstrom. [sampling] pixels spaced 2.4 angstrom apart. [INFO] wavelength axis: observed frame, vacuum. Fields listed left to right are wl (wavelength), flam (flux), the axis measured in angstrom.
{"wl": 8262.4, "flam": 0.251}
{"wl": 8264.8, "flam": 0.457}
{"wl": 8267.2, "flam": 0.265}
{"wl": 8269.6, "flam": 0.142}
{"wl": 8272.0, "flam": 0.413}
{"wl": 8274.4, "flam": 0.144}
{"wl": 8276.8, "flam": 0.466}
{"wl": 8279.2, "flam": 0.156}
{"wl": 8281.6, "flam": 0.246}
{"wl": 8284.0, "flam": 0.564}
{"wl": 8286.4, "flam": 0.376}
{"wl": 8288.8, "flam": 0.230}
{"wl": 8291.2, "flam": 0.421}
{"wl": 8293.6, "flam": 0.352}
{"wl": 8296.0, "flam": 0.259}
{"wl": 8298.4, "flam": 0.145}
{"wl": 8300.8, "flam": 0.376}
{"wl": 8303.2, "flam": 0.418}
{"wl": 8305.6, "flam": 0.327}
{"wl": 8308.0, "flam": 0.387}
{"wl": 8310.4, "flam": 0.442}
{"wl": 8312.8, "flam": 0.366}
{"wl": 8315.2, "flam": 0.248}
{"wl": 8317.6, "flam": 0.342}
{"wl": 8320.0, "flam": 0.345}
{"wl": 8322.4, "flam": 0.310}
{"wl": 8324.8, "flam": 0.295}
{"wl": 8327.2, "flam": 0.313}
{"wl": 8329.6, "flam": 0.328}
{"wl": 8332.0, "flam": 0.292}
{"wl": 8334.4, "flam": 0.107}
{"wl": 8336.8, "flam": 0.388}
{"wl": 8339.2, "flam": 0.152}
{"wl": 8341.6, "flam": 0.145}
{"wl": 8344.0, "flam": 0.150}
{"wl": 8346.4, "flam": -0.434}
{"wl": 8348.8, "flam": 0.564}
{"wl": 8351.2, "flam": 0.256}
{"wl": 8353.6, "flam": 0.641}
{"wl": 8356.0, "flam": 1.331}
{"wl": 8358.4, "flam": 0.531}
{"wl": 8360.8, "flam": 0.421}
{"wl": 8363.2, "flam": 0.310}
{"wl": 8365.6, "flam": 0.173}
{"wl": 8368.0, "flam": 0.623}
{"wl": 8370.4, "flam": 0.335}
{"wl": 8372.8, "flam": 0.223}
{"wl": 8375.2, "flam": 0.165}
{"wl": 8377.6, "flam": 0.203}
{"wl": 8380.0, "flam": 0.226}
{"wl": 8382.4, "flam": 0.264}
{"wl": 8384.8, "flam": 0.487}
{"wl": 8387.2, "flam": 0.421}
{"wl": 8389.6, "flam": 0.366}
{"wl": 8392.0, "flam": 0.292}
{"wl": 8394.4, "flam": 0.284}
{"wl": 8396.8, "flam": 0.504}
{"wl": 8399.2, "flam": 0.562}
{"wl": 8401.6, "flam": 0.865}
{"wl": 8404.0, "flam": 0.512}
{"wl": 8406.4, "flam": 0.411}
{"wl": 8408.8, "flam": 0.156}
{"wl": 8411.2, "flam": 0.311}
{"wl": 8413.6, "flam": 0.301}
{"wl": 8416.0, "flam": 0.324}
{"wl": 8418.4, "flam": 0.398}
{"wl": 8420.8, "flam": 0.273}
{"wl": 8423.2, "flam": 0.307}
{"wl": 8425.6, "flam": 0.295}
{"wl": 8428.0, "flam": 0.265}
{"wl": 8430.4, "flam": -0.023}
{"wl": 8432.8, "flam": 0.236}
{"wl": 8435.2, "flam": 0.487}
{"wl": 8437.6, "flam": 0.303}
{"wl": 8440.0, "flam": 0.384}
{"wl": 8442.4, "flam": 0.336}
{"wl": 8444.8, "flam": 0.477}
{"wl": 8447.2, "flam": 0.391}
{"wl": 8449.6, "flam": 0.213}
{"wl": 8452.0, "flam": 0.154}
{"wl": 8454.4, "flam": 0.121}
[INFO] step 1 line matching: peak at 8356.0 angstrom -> H-gamma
